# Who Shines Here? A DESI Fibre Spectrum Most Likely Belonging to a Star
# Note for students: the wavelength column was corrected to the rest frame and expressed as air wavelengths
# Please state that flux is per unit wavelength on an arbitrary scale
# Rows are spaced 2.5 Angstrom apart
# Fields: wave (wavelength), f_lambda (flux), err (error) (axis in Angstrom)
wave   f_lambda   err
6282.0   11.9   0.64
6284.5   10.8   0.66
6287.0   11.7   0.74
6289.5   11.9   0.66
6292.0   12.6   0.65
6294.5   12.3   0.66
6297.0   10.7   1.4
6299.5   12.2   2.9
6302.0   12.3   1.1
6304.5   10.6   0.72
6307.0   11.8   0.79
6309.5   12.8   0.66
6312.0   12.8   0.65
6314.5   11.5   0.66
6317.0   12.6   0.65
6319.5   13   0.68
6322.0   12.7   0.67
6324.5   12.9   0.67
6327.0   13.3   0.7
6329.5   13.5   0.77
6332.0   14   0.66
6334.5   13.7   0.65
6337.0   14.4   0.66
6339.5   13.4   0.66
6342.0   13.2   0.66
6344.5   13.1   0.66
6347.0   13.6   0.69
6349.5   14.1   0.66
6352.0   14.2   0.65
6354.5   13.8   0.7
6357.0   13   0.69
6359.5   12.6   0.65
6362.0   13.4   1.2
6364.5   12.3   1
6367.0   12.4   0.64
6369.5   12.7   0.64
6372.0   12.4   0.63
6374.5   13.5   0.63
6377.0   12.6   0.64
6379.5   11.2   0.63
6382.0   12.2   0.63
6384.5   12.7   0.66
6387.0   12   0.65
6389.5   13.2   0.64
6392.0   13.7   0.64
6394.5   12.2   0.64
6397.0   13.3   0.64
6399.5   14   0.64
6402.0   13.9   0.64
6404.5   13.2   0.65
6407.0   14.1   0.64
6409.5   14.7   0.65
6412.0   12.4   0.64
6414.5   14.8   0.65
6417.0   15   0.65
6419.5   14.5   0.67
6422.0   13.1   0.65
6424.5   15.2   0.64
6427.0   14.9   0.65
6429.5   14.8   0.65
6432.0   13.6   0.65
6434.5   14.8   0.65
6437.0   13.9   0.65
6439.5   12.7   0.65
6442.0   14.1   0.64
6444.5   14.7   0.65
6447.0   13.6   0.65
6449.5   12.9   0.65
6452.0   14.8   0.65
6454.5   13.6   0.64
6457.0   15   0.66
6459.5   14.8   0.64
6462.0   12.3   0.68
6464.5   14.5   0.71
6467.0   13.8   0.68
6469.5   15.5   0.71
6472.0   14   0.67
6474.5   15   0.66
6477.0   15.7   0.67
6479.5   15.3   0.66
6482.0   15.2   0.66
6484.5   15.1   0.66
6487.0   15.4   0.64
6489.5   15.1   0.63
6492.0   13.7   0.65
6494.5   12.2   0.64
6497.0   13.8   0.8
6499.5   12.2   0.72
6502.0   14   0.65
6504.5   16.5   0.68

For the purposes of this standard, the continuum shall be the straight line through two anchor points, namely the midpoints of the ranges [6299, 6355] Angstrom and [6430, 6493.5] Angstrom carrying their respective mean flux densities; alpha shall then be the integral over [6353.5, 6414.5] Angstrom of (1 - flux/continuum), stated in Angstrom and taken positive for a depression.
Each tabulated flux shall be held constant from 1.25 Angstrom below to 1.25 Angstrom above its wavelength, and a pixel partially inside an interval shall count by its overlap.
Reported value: 2.6 Angstrom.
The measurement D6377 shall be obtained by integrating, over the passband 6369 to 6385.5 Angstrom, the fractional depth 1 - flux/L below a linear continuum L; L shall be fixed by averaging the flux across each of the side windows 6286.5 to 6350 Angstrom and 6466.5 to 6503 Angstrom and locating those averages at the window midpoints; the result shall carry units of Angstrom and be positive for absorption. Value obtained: 1.1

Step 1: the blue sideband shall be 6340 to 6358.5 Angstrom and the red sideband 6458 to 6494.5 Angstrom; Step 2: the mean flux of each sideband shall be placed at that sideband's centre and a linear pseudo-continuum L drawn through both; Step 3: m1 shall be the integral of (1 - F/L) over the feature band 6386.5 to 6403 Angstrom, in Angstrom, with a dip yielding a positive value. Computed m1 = 0.8 Angstrom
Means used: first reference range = 13.6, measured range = 13.2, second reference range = 14.6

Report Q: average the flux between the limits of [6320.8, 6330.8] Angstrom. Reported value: 13.1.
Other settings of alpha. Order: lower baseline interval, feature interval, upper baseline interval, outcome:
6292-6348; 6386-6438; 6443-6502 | -0.83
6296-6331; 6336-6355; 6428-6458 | -1.40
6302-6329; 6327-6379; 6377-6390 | -3.97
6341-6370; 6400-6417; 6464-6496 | -0.14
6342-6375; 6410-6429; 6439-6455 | -0.96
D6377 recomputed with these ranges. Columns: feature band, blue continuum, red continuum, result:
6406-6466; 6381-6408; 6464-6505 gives -1.57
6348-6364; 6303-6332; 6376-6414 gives -0.81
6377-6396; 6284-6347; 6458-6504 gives 1.24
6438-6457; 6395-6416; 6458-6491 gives 0.67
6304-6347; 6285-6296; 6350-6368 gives -1.24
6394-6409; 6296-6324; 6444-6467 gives -0.31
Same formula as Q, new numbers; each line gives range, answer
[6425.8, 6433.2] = 14.4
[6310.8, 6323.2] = 12.5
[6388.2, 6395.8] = 13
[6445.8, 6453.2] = 13.8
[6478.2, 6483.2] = 15.3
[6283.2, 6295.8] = 11.9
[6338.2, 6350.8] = 13.5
